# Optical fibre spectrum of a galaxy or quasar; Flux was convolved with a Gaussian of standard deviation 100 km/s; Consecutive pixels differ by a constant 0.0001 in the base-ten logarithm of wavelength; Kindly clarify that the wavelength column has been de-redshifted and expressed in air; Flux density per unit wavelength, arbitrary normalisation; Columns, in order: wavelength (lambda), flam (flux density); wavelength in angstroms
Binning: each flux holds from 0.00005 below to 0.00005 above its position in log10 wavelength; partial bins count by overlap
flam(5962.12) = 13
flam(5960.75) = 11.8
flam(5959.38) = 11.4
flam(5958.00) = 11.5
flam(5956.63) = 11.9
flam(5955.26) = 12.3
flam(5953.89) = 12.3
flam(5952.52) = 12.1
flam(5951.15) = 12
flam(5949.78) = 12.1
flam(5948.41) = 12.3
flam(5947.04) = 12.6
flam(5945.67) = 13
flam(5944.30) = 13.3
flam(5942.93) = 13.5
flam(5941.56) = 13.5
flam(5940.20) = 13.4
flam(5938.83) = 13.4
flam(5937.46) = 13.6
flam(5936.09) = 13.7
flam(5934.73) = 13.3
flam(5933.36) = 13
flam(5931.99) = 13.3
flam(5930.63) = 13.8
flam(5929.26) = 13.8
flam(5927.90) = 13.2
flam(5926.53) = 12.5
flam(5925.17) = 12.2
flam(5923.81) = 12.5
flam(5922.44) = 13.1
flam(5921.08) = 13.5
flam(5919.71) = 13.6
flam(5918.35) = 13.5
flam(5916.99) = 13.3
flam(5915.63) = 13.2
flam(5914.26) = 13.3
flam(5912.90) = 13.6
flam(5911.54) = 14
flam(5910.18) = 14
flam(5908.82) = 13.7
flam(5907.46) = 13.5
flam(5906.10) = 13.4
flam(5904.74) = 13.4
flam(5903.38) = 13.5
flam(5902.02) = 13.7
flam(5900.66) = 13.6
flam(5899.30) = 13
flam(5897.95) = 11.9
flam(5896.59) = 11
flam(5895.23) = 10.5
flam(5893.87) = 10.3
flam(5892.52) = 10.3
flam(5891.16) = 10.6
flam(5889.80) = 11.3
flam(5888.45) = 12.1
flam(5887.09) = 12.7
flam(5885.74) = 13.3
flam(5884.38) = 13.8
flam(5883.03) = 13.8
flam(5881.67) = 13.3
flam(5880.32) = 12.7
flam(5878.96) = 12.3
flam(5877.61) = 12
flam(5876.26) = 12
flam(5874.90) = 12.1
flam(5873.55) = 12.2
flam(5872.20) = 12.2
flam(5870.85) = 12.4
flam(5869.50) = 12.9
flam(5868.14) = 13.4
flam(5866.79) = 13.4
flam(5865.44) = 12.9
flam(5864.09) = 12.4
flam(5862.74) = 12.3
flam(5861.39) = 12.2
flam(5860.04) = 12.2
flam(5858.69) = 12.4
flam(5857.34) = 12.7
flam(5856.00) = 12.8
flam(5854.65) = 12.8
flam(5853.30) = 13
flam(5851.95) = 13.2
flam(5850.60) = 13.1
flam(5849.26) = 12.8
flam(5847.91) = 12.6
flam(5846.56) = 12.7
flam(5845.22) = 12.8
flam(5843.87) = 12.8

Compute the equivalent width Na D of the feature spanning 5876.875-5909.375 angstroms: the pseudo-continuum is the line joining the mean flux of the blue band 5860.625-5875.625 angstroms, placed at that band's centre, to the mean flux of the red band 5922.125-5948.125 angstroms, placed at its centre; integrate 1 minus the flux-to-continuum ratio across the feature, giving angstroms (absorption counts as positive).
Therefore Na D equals 0.8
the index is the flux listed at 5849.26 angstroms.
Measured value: 12.8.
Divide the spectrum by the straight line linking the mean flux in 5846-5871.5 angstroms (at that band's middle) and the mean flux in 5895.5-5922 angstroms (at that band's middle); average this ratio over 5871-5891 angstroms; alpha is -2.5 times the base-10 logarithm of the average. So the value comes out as 0.040 mag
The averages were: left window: 12.7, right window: 13.3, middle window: 12.5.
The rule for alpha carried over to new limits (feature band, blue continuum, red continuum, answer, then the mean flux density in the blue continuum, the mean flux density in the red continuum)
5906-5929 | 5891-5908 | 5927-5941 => -0.04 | 12.2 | 13.4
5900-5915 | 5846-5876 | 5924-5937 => -0.05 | 12.7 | 13.2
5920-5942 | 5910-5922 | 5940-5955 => -0.01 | 13.5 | 12.7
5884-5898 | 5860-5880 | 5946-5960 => 0.07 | 12.5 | 12.1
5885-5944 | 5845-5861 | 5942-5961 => -0.04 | 12.7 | 12.3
